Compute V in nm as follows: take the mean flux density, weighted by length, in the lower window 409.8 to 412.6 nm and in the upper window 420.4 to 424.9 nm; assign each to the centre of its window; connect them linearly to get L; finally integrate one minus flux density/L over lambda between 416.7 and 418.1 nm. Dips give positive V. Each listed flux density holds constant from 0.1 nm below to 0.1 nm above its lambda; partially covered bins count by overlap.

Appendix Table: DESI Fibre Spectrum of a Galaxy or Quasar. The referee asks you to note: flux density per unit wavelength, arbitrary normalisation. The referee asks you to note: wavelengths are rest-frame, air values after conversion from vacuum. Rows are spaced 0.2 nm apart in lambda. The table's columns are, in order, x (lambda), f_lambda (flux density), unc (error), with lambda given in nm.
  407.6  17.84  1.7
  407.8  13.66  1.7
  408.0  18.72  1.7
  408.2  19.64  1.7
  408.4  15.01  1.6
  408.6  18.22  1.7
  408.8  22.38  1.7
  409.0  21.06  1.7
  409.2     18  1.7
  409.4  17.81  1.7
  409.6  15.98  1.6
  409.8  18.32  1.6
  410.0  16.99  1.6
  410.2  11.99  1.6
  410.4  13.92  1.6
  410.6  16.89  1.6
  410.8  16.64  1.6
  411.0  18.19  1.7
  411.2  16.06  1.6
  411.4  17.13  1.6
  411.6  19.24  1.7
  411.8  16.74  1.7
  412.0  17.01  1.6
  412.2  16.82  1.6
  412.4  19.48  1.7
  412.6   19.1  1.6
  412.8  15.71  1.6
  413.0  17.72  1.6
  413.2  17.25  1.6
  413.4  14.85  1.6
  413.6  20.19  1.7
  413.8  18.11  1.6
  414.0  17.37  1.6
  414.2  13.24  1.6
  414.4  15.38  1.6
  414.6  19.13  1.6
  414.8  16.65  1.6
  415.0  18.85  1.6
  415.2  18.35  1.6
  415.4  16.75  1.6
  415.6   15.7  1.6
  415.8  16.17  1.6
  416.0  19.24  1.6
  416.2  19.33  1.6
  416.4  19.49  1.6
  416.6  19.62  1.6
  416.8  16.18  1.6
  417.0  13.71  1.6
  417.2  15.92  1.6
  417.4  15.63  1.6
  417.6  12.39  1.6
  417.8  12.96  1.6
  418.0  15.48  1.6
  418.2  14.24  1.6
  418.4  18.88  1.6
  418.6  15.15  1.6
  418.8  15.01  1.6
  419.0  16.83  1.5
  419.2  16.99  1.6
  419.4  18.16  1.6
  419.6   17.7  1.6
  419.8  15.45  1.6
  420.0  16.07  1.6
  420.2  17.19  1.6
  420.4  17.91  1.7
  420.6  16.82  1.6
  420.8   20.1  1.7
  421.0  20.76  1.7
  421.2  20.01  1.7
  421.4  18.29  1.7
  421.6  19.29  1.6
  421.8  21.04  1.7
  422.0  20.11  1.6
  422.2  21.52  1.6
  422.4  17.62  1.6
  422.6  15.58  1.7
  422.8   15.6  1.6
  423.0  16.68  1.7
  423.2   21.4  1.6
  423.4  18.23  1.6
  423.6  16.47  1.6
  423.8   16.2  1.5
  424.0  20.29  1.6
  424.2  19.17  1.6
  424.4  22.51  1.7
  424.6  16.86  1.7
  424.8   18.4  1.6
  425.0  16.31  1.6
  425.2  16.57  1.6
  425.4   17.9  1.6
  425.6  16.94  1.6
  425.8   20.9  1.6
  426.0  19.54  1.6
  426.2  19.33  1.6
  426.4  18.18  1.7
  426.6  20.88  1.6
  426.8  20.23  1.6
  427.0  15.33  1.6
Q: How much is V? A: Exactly 0.26 nm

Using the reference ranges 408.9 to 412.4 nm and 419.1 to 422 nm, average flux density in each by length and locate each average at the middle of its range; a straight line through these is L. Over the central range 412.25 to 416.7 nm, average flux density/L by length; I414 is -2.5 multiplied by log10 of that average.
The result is 0.00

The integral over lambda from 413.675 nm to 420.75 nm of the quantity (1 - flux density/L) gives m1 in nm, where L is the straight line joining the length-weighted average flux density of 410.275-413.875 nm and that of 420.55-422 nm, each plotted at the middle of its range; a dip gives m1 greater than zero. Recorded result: 0.71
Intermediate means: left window 17.2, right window 19.6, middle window 16.7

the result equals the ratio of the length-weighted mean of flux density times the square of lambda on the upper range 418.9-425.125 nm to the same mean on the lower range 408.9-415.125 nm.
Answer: 1.1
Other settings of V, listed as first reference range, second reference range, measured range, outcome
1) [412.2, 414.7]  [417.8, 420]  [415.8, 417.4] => -0.07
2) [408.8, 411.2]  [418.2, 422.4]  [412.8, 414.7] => 0.05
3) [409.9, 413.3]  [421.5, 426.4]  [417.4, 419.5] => 0.26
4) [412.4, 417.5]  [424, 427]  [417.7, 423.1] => 0.17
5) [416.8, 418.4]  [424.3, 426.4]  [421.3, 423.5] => -0.21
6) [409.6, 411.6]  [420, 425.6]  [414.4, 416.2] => -0.04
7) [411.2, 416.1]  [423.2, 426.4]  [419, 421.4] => 0.01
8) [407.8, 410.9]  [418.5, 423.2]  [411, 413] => -0.01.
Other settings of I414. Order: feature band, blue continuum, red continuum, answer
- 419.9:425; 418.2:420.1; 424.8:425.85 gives -0.08 mag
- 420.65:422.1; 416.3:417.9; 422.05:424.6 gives -0.13 mag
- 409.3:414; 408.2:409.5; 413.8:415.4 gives 0.05 mag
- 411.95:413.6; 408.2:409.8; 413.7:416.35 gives 0.02 mag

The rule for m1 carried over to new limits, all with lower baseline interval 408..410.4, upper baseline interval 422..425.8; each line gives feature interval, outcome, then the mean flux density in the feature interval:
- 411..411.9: 0.02 nm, 17.4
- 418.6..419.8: 0.09 nm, 16.7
